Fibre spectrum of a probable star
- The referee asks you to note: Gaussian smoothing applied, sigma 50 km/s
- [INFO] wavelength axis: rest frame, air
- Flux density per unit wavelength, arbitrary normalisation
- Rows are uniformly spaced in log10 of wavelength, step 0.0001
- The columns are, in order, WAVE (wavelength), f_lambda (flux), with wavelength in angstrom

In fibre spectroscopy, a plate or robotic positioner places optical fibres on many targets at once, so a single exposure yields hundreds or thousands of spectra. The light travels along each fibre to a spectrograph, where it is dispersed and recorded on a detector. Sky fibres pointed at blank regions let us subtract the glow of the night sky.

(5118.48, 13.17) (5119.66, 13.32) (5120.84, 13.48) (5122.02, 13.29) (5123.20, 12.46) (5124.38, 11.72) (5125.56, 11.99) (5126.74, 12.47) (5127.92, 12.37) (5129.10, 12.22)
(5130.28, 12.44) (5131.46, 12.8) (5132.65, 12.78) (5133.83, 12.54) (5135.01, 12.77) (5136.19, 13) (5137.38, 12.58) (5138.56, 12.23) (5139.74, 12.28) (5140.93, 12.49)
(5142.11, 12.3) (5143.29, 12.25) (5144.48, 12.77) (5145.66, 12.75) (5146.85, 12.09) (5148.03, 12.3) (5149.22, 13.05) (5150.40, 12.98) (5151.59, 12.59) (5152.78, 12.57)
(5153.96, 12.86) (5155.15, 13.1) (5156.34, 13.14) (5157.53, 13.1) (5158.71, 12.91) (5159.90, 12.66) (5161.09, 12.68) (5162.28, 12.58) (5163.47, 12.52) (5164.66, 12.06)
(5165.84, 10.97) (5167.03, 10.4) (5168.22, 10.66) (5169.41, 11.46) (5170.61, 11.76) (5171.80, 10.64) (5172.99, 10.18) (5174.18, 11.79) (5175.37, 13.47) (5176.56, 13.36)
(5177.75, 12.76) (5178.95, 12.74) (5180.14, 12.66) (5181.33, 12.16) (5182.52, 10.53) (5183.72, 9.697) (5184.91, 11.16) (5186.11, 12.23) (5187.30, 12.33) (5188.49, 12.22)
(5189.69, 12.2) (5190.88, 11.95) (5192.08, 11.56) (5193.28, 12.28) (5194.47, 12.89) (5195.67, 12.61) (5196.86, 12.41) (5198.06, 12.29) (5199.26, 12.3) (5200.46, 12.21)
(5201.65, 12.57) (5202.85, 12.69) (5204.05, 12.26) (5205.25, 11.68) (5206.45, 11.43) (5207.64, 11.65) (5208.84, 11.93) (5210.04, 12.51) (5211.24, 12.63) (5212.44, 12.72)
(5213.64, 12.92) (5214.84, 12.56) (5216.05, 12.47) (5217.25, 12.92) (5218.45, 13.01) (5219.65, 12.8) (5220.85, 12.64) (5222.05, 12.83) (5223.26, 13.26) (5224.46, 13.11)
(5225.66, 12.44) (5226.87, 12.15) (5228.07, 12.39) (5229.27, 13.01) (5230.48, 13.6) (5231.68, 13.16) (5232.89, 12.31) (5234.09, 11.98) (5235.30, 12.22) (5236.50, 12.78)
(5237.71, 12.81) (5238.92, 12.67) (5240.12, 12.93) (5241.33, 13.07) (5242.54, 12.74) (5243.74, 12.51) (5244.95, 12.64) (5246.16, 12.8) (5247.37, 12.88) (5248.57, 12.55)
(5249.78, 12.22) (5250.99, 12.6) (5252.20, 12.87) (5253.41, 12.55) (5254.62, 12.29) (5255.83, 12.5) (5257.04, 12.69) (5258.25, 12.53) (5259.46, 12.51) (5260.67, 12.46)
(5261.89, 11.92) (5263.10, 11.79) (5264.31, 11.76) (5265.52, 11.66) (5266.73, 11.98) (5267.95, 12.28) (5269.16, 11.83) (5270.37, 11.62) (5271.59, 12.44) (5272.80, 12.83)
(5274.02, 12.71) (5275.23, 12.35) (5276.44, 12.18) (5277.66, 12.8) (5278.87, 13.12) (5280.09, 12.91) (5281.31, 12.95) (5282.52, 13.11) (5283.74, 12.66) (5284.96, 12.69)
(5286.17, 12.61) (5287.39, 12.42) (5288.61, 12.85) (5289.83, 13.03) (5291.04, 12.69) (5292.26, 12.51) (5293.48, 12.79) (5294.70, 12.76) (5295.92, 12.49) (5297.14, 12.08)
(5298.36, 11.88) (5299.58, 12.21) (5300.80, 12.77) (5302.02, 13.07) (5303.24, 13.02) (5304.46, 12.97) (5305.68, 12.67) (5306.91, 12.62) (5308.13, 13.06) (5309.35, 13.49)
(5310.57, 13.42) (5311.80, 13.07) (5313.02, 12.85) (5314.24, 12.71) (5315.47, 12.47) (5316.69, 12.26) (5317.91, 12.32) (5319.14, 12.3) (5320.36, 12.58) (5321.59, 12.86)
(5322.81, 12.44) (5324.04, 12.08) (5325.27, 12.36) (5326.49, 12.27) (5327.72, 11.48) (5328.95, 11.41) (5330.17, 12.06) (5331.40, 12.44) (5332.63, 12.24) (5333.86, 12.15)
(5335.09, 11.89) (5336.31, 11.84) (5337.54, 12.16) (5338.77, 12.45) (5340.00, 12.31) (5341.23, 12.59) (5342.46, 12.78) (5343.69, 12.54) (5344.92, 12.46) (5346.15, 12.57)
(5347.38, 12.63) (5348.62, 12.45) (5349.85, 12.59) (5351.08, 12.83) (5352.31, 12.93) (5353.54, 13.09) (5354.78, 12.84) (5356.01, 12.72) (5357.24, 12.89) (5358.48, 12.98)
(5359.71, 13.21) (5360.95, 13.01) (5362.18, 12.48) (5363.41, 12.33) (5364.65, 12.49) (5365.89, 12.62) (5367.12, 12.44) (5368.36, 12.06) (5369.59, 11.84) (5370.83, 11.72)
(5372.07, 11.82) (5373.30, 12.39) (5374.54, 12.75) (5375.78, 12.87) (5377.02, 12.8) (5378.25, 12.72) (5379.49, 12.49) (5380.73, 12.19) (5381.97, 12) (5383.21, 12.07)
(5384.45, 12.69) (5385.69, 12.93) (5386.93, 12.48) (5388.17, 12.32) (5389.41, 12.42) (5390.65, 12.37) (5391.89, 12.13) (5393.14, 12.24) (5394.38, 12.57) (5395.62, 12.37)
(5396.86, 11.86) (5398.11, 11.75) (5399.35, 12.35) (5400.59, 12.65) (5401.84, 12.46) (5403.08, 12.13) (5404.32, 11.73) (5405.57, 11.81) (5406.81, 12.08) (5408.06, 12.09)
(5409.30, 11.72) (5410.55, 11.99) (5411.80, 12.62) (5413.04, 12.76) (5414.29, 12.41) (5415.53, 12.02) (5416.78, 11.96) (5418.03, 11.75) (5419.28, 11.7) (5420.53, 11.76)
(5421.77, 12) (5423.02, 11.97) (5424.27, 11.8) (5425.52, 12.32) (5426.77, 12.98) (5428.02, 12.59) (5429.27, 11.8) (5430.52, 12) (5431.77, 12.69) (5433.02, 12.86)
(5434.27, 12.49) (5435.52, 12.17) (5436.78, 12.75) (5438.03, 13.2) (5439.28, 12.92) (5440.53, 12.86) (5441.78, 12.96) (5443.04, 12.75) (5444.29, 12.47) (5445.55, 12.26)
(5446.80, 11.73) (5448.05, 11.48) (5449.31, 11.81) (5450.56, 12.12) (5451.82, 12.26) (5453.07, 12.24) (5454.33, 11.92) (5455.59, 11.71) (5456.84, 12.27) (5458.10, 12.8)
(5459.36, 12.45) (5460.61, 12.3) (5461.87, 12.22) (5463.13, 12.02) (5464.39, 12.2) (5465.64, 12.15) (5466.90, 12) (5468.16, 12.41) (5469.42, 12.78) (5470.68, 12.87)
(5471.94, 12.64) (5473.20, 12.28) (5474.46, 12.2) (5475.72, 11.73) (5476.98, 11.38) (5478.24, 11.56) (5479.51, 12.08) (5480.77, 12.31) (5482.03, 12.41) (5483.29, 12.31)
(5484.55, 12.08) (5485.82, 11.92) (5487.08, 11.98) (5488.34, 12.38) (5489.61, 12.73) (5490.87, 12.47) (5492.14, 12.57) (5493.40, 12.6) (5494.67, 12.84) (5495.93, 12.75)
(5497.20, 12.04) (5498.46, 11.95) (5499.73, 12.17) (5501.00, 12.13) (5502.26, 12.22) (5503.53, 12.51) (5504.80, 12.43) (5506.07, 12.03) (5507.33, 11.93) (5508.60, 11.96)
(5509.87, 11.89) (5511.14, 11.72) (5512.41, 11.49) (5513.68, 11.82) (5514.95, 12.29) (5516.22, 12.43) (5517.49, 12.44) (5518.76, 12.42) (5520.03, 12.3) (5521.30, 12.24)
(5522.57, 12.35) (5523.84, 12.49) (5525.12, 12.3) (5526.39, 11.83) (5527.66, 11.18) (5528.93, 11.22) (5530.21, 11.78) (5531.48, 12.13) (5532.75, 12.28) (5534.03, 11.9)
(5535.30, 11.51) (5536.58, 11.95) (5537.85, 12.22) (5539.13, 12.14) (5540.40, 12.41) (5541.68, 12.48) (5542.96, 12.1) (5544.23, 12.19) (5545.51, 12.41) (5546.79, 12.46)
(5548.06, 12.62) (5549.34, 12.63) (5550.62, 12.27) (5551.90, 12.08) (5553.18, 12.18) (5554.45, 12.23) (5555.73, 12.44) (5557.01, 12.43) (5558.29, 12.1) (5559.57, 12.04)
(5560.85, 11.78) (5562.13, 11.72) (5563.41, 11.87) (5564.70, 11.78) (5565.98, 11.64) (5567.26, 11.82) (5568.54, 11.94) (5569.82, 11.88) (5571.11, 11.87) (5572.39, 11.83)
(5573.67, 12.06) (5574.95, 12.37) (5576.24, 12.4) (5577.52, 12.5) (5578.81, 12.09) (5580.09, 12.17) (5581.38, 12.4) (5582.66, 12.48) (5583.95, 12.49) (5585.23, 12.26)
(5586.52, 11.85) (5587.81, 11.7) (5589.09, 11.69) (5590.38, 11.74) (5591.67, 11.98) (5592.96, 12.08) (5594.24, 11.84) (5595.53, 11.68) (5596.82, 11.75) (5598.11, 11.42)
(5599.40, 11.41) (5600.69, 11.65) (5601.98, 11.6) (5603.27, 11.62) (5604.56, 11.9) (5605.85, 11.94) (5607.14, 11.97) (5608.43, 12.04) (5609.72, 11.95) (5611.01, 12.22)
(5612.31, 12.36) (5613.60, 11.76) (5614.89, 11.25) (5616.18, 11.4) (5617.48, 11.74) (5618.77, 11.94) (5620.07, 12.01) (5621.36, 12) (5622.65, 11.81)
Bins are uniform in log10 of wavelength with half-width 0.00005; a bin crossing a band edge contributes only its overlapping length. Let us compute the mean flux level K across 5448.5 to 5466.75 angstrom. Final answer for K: 12.2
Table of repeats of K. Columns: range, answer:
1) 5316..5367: 12.5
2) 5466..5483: 12.2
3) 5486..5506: 12.4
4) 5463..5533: 12.2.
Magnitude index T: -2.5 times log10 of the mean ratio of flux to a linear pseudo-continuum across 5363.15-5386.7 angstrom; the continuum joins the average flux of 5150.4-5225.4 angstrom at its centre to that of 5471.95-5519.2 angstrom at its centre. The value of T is -0.02 mag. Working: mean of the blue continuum 12.3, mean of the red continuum 12.2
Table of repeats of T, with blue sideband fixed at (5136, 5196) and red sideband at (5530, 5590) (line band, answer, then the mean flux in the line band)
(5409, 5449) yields -0.01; 12.3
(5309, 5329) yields -0.03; 12.5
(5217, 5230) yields -0.05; 12.8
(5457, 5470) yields -0.02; 12.3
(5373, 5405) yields -0.02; 12.4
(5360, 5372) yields -0.02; 12.3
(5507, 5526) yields 0.00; 12.1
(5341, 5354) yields -0.05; 12.7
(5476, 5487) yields 0.01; 12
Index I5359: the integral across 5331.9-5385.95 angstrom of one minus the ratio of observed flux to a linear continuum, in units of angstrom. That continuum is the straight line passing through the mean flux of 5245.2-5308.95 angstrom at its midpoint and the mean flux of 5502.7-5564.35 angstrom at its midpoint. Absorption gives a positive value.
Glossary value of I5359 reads -0.4 angstrom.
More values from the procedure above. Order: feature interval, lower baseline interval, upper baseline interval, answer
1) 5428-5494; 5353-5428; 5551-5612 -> -0.54 angstrom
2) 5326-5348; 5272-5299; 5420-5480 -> 0.52 angstrom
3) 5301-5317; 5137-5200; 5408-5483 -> -0.89 angstrom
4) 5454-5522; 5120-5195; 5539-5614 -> -0.70 angstrom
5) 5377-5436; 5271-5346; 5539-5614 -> 0.57 angstrom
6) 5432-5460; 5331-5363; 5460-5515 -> -0.18 angstrom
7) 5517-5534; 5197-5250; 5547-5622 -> 0.02 angstrom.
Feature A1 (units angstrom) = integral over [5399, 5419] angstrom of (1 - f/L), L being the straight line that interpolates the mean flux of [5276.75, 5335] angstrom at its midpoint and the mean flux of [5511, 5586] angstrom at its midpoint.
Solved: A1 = 0.4 angstrom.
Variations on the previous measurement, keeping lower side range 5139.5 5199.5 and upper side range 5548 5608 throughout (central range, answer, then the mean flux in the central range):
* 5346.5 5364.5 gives -1.0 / 12.8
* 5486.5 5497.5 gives -0.4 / 12.5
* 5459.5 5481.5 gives -0.3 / 12.2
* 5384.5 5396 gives -0.3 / 12.4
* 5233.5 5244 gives -0.4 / 12.6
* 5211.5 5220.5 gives -0.4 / 12.8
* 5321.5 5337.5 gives 0.0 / 12.1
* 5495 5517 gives -0.2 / 12.1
